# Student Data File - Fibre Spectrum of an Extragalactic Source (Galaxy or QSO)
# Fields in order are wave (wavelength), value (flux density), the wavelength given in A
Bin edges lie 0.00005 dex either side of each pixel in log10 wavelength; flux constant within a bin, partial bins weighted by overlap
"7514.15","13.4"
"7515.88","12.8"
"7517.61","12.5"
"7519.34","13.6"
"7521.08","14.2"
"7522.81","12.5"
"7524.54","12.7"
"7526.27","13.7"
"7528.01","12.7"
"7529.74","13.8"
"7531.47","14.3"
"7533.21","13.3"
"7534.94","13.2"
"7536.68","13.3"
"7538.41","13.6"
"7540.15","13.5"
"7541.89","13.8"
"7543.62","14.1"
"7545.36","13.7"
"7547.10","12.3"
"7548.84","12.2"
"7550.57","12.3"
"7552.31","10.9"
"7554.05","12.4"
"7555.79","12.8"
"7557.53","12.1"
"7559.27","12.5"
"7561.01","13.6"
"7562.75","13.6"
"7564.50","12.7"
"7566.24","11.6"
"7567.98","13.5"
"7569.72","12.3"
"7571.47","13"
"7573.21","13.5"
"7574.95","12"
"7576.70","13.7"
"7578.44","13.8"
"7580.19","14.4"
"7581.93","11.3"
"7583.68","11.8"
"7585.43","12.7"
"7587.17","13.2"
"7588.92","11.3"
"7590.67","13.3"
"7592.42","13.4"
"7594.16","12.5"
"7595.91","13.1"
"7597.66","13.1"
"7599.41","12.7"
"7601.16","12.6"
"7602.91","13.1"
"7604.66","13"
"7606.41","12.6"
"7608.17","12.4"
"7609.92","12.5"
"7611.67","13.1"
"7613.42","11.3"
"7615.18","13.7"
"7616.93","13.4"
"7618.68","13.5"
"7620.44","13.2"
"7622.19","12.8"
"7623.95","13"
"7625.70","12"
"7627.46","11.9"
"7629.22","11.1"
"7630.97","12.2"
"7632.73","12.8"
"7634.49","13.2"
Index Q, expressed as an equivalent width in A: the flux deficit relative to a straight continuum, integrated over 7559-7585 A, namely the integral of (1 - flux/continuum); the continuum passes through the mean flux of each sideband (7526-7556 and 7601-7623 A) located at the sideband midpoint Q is 0.2 A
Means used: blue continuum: 13.1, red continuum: 12.9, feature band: 12.9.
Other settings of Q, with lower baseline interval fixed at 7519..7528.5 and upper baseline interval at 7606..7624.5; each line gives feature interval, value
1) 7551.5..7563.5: 0.5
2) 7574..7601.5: 0.3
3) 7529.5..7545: -0.6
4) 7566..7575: 0.2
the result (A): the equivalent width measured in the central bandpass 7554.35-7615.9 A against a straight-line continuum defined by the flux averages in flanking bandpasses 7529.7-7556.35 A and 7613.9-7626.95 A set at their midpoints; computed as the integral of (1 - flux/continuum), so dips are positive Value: 1.2 A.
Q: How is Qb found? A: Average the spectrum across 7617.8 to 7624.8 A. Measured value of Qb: 13.1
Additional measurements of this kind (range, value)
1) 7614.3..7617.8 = 13.6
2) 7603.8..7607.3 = 12.8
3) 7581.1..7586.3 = 11.9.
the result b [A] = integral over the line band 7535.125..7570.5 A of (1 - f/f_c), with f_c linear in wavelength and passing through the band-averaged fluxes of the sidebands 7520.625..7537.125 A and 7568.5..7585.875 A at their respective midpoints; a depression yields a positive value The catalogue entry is 0.71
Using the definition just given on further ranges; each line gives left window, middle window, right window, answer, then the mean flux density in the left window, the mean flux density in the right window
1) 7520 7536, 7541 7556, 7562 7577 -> 0.45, 13.4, 12.8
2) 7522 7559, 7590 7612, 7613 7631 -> -0.28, 13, 12.6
